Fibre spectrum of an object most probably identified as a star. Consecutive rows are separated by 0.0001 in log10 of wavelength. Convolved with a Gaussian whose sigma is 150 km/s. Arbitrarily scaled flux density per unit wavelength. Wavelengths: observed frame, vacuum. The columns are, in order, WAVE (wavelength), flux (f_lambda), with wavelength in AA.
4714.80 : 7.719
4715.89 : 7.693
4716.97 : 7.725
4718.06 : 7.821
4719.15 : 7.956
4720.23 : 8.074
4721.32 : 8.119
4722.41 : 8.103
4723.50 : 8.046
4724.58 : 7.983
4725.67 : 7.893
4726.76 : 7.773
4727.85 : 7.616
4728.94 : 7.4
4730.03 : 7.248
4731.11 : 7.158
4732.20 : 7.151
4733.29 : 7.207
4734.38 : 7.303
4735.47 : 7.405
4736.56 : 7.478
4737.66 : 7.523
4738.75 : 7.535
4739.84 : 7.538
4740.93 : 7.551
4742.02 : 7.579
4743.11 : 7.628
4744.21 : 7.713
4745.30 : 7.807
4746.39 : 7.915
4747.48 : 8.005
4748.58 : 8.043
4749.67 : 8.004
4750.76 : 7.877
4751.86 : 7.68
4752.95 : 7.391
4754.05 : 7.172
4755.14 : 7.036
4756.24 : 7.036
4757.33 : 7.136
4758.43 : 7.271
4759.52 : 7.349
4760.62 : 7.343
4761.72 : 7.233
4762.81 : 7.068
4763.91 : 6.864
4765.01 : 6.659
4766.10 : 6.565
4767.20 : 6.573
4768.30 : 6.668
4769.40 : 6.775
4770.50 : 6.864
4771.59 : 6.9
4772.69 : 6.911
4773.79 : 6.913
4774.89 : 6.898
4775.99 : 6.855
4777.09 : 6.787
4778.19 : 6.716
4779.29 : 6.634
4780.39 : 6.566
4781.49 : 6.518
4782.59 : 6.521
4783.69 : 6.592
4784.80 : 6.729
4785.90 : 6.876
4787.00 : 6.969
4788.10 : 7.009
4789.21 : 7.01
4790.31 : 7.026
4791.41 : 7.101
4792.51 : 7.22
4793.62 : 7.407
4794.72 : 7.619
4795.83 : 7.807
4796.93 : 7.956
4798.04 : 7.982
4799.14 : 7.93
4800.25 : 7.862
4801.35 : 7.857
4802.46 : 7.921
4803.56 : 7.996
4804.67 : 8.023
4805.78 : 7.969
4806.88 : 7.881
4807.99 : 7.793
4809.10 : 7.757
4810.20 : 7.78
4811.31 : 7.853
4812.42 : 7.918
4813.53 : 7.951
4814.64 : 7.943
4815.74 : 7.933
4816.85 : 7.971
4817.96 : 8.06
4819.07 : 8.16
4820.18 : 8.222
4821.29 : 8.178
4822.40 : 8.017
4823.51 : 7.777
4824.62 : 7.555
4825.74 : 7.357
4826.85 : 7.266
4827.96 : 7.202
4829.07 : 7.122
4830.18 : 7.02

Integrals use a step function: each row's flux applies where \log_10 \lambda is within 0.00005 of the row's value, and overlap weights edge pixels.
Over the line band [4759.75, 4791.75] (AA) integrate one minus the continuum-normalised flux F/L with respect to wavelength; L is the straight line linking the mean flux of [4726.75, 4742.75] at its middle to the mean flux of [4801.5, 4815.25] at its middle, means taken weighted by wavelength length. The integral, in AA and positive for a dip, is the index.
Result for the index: 3.5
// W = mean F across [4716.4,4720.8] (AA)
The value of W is 7.9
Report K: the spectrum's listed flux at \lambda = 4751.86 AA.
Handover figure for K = 7.68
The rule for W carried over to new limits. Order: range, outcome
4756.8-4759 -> 7.21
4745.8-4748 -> 7.98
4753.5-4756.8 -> 7.09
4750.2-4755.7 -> 7.43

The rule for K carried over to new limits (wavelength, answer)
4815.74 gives 7.933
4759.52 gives 7.349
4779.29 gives 6.634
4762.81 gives 7.068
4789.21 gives 7.01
